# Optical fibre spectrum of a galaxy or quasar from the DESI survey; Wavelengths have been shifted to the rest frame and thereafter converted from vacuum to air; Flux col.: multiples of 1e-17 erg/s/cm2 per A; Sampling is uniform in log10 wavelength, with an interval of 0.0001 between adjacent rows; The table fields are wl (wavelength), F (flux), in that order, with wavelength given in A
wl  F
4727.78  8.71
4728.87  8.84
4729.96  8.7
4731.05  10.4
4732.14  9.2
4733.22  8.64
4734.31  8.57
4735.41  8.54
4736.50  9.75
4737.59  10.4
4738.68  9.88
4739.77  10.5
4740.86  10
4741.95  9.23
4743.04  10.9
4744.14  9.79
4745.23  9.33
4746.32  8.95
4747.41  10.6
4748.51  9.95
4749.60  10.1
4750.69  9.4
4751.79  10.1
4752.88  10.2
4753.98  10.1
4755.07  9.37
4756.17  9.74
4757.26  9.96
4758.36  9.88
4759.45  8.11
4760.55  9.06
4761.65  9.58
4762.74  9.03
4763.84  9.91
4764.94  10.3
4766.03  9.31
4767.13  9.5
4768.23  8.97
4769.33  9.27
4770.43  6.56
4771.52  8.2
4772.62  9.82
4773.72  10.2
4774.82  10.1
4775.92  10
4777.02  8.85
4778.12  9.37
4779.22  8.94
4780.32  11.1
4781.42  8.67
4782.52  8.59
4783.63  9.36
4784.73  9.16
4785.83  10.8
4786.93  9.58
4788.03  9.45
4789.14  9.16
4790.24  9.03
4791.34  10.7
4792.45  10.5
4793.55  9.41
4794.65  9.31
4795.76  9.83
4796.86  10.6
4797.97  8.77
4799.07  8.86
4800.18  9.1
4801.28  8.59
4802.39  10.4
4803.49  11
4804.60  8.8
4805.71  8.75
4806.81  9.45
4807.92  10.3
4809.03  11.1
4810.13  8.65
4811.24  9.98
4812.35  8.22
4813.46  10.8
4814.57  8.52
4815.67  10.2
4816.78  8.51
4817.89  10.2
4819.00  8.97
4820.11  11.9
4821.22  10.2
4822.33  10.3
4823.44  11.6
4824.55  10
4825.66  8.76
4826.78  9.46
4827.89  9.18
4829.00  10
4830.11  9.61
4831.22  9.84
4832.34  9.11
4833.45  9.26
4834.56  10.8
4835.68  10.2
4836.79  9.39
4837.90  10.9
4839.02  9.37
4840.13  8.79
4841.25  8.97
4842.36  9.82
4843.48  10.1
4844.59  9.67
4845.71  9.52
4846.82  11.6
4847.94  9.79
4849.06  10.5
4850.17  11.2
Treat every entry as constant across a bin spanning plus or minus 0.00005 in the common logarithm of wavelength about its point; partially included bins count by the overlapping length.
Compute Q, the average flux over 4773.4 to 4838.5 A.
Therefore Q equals 9.7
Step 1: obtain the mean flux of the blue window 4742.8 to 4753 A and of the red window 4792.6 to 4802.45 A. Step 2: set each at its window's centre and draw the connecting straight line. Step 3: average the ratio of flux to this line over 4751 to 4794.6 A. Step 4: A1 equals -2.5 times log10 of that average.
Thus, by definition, 0.02 mag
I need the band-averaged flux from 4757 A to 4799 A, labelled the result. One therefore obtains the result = 9.44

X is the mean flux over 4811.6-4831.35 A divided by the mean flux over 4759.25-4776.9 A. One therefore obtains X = 1.1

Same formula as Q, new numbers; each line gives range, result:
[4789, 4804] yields 9.68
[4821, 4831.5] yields 9.89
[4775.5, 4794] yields 9.57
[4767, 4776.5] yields 9.16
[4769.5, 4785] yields 9.21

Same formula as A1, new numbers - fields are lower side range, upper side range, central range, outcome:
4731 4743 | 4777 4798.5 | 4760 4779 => 0.03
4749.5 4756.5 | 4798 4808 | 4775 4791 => 0.01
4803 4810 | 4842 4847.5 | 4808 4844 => 0.02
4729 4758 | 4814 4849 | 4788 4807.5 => 0.03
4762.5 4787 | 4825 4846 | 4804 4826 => -0.03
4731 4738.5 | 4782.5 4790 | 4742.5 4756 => -0.06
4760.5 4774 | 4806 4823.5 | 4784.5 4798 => -0.03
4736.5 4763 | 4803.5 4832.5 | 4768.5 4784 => 0.06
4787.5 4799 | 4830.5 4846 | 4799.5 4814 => 0.00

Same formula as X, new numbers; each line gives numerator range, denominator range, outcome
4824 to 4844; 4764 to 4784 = 1.04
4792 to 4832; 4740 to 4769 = 1.00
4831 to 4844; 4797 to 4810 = 1.01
